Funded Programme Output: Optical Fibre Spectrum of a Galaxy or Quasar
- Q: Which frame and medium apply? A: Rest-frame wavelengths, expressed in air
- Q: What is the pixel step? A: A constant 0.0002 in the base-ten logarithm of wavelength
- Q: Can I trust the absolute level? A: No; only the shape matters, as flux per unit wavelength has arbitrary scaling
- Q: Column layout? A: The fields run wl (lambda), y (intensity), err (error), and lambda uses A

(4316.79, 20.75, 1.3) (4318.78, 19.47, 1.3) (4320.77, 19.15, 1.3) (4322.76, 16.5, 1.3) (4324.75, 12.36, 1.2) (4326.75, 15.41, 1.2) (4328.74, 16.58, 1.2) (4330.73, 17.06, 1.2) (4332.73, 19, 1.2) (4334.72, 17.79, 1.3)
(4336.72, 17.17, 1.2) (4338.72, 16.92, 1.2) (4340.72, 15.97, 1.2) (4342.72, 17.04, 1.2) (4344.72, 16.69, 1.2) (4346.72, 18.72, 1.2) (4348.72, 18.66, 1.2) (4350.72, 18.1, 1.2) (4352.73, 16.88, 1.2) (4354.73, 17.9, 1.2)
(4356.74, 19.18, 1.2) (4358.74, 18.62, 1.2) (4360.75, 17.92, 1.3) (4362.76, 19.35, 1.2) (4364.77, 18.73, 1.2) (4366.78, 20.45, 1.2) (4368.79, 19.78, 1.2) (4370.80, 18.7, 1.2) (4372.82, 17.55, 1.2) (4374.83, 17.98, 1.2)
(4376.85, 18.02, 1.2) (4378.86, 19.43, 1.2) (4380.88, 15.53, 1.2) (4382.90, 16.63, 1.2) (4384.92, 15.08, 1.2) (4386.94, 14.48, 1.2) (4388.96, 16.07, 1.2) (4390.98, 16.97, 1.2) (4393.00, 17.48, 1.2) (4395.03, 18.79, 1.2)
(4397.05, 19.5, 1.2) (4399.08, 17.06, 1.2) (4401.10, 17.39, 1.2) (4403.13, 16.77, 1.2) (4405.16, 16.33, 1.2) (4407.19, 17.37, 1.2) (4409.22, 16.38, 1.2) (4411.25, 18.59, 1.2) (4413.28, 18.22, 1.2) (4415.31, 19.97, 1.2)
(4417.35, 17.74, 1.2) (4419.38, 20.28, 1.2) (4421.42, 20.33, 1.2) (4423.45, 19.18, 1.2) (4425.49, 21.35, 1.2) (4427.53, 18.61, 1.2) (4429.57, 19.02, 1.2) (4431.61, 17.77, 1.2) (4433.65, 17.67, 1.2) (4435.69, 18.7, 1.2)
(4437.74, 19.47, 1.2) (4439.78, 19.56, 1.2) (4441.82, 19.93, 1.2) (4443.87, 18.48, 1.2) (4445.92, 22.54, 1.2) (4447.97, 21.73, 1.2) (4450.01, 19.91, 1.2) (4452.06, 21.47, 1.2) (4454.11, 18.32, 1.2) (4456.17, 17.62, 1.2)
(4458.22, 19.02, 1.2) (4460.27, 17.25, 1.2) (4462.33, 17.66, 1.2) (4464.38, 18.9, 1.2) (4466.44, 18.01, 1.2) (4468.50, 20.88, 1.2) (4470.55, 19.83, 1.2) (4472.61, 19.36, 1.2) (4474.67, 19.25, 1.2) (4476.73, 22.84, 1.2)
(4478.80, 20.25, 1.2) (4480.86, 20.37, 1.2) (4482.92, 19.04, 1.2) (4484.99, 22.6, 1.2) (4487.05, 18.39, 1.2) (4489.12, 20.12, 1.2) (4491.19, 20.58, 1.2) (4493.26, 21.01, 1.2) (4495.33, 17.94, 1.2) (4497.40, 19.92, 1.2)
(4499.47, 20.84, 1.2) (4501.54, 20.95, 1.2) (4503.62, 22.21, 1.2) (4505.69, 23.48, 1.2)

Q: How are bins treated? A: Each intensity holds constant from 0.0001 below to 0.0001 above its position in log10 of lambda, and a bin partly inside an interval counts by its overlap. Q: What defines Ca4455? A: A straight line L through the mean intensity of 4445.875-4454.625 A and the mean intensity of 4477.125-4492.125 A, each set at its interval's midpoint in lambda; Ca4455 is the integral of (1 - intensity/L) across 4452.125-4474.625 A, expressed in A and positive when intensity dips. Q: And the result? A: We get 1.9 A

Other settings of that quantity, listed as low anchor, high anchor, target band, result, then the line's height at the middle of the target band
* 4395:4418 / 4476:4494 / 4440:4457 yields -0.7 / 19.3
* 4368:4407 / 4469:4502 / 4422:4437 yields -0.3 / 18.6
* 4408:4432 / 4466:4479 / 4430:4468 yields 0.9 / 19.6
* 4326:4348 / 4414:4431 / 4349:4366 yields -0.6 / 17.7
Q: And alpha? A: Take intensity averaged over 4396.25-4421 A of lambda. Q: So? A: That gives 18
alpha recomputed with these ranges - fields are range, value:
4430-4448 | 19.4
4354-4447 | 18.3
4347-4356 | 18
